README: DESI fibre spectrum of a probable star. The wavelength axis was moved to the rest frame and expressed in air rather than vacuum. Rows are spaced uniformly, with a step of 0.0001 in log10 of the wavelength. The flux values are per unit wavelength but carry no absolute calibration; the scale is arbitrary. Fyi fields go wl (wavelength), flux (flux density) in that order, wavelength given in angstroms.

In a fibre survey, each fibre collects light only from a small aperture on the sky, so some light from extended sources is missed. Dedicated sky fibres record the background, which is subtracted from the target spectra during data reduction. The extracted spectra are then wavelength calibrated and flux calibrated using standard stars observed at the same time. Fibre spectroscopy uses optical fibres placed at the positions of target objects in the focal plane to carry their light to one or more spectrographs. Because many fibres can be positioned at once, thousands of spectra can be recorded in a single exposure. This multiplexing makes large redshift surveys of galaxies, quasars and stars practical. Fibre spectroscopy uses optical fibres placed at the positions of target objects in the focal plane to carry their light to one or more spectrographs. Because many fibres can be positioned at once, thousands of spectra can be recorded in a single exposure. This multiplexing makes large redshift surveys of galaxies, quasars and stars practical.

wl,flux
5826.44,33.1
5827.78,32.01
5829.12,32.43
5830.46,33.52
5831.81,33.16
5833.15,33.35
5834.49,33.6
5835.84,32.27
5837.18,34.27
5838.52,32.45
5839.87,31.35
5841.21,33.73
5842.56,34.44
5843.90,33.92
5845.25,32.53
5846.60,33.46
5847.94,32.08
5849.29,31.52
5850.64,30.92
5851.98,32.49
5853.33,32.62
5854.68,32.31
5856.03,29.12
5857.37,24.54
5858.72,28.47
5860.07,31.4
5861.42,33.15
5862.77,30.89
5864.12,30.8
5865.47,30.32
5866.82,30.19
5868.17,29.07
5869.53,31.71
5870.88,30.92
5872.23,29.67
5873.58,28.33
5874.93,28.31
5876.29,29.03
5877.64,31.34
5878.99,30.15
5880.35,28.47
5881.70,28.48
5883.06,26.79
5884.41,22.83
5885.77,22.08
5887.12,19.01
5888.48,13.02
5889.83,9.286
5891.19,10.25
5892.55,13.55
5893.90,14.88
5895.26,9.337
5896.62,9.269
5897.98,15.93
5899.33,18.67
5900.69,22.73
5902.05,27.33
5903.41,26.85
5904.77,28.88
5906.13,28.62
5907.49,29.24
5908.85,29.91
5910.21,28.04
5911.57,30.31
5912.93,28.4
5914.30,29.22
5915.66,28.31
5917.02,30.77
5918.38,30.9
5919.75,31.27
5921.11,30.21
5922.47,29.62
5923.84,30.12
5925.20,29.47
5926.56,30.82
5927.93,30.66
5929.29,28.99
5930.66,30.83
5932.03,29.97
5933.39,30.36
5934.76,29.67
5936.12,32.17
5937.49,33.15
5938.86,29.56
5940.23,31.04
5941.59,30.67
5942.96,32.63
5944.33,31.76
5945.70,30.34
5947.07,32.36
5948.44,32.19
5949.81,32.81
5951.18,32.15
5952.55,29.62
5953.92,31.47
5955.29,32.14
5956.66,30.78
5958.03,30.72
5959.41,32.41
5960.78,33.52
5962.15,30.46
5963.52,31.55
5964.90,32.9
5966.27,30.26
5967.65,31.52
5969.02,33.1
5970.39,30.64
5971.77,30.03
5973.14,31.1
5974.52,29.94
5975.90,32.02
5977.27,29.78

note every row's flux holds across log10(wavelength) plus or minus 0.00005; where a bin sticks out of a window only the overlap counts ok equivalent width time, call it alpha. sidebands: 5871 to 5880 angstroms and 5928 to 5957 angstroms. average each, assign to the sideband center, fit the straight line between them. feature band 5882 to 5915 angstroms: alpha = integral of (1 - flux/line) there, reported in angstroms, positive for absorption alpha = 9.4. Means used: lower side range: 29.5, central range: 21.5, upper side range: 31.2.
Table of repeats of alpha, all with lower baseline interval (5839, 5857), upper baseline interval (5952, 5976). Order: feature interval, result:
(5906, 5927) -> 1.3 angstroms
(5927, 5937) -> 0.4 angstroms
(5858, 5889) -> 3.8 angstroms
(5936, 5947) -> 0.0 angstroms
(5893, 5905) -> 4.9 angstroms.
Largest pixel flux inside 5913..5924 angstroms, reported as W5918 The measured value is 31.27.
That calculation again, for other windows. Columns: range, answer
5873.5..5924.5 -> 31.34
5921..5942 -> 33.15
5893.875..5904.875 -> 28.88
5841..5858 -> 34.44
